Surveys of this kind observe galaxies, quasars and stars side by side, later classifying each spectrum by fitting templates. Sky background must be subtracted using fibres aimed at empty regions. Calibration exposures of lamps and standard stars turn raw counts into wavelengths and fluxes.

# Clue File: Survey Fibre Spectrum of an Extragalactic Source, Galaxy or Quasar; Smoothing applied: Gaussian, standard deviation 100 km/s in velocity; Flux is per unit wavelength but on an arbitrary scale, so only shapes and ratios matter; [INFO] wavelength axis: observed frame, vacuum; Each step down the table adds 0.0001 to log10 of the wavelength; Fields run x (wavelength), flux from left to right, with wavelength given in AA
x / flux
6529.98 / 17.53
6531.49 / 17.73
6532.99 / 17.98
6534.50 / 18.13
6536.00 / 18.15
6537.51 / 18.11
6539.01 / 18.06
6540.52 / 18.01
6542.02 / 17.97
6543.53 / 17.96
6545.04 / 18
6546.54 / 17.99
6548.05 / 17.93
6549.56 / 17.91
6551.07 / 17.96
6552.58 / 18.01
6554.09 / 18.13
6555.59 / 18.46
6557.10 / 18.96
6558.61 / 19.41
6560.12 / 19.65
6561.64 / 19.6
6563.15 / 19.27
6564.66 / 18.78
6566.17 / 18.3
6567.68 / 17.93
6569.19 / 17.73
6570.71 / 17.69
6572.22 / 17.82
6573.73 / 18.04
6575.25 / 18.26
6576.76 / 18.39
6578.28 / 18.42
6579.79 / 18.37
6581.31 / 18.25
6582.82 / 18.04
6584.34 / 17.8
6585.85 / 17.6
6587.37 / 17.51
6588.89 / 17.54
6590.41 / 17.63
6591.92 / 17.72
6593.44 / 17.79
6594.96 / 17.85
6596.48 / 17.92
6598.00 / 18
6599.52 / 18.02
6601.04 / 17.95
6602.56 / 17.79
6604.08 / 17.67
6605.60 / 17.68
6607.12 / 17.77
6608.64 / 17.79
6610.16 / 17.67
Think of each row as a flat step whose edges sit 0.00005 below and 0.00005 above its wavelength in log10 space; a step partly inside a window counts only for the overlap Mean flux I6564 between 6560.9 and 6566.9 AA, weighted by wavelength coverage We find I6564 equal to 19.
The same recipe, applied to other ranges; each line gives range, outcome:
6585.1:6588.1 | 17.5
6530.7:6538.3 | 18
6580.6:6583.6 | 18.2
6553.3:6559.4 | 18.8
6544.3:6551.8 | 18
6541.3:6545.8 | 18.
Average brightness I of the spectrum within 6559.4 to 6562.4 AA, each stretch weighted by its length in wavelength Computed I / 19.6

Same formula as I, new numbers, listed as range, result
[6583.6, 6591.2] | 17.6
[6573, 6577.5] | 18.2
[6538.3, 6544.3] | 18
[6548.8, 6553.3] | 17.9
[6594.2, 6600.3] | 17.9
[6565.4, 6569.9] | 18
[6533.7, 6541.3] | 18.1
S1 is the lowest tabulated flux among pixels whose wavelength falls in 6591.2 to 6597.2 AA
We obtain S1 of 17.72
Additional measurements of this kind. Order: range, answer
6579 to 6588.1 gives 17.51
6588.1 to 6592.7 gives 17.54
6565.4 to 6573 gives 17.69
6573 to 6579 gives 18.04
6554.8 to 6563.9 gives 18.46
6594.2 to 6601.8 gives 17.85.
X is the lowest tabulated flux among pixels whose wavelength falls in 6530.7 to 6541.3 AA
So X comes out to 17.73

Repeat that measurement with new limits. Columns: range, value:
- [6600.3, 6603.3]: 17.79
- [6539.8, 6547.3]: 17.96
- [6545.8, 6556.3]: 17.91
